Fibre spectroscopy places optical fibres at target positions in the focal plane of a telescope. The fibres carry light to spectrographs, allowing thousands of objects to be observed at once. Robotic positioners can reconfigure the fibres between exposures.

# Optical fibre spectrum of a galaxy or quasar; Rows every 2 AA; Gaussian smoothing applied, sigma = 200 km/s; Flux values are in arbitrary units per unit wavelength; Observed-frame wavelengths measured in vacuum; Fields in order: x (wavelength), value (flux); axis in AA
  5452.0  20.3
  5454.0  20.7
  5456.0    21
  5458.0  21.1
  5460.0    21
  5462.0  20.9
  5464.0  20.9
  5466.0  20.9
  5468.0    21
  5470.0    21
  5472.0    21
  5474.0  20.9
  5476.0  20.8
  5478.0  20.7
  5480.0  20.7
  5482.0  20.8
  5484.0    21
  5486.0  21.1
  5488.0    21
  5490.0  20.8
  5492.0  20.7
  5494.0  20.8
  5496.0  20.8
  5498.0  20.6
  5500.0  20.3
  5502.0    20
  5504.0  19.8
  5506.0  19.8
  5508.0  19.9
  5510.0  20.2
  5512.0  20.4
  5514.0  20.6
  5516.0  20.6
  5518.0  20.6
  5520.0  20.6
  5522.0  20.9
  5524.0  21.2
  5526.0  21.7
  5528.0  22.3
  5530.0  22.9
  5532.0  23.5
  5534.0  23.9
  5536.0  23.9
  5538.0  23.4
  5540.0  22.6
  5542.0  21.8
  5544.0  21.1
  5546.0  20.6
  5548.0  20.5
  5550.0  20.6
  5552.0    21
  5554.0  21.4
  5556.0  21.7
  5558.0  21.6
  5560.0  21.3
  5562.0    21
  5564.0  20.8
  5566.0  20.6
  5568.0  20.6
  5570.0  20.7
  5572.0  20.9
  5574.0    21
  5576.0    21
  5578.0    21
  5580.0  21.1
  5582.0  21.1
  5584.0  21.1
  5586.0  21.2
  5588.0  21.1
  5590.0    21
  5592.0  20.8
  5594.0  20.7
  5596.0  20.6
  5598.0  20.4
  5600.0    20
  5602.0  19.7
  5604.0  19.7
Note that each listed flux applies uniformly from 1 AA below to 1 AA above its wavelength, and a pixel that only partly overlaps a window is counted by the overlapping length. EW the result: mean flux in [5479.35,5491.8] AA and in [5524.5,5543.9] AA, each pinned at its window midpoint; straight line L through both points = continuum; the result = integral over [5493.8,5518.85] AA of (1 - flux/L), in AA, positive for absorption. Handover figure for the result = 1.58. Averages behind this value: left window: 20.9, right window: 22.8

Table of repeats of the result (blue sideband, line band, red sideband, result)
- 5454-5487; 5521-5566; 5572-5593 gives -1.68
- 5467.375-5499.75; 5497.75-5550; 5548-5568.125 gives -0.84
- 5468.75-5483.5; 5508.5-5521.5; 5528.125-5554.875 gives 0.66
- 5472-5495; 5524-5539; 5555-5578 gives -1.44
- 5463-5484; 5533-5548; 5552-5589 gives -0.95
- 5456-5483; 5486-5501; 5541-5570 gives 0.14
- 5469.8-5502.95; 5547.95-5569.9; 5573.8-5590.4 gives -0.02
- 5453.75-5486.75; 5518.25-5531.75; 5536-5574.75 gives -0.31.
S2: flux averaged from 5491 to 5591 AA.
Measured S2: 21.2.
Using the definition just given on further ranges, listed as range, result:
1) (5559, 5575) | 20.9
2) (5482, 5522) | 20.5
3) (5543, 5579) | 21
